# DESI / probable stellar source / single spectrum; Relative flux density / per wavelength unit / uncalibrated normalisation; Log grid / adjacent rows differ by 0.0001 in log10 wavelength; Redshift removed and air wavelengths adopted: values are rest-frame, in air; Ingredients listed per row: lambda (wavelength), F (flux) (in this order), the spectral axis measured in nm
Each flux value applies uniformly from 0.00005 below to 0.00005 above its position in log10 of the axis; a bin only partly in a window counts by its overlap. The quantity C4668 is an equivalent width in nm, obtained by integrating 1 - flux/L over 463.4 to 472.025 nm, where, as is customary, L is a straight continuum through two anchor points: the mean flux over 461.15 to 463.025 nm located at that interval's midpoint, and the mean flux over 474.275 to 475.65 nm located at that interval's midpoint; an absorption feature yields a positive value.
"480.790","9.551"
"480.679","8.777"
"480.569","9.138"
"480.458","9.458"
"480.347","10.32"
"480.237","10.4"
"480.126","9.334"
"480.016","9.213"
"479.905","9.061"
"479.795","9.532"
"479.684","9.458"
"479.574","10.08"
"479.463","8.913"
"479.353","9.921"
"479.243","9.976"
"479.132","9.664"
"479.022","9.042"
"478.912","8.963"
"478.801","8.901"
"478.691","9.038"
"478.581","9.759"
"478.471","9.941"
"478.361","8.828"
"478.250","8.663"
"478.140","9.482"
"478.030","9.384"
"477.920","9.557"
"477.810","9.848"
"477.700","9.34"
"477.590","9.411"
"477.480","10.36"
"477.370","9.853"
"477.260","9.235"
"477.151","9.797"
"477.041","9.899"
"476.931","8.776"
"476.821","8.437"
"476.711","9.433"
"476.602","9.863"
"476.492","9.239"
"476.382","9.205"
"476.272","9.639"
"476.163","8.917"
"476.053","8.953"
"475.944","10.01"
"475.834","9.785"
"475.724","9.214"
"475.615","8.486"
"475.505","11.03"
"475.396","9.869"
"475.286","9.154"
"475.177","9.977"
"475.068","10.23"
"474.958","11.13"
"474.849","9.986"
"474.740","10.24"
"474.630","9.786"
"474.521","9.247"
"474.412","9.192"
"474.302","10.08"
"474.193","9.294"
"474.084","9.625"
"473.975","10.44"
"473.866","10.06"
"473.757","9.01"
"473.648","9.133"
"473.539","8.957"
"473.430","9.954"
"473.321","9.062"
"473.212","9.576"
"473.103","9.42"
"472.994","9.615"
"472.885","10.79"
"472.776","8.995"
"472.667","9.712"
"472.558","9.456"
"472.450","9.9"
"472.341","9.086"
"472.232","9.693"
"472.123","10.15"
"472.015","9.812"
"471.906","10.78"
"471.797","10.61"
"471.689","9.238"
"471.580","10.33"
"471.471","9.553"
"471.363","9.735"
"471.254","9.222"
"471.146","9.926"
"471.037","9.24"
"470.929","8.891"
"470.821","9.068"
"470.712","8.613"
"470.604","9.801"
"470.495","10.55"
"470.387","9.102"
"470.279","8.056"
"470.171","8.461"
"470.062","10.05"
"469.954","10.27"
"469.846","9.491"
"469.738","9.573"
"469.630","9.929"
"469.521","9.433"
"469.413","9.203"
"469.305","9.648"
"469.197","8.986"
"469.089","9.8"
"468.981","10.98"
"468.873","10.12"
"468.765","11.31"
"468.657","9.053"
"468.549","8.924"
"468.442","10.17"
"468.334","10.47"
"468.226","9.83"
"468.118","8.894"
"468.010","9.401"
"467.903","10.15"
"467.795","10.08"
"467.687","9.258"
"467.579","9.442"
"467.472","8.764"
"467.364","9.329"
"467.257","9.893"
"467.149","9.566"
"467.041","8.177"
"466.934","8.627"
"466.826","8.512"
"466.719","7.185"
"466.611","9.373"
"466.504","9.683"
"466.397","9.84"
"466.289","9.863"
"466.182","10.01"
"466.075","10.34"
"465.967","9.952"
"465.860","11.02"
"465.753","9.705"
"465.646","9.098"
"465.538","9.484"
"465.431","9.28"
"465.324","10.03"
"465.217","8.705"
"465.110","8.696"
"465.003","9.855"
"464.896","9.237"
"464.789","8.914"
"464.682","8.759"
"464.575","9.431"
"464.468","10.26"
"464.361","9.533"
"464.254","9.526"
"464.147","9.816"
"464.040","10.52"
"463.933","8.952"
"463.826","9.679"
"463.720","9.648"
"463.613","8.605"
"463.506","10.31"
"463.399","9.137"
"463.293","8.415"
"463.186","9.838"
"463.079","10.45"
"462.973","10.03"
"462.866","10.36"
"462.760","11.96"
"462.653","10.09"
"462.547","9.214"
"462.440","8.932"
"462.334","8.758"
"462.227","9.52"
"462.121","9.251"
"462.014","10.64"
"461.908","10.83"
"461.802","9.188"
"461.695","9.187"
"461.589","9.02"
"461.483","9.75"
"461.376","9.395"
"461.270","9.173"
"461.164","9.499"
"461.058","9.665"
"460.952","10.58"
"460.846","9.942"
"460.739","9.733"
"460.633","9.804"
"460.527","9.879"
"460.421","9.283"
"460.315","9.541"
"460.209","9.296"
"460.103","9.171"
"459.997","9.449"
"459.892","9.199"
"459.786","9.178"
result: 0.22 nm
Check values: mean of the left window 9.71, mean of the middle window 9.54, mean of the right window 9.89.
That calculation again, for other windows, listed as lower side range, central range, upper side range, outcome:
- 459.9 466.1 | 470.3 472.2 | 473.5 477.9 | -0.01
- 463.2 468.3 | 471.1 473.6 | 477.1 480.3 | -0.07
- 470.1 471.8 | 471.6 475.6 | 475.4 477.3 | -0.16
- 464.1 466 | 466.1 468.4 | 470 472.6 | 0.04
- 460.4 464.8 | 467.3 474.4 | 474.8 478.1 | 0.00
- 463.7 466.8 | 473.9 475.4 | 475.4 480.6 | -0.06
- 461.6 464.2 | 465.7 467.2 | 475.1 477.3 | 0.04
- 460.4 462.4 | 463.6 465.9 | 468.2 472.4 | 0.04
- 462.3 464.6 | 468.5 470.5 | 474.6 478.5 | 0.01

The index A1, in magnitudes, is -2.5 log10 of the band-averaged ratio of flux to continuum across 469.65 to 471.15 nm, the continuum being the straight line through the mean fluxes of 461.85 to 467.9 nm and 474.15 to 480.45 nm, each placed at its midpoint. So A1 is 0.02 mag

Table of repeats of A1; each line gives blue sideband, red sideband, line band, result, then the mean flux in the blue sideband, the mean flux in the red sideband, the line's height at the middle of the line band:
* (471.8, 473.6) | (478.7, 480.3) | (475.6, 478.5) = 0.017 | 9.71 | 9.45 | 9.55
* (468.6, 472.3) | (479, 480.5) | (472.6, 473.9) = 0.015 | 9.66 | 9.61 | 9.65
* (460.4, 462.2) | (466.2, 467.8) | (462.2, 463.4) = -0.022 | 9.7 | 9.16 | 9.56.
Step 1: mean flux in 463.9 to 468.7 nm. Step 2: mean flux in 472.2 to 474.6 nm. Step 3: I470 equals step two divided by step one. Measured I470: 1.01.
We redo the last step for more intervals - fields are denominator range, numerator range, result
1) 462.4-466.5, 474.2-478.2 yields 0.99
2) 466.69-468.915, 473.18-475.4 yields 1.03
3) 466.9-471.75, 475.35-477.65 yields 1.00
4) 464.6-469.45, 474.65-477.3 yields 1.01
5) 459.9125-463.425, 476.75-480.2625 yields 0.98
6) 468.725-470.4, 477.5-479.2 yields 0.97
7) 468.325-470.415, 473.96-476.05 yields 1.02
